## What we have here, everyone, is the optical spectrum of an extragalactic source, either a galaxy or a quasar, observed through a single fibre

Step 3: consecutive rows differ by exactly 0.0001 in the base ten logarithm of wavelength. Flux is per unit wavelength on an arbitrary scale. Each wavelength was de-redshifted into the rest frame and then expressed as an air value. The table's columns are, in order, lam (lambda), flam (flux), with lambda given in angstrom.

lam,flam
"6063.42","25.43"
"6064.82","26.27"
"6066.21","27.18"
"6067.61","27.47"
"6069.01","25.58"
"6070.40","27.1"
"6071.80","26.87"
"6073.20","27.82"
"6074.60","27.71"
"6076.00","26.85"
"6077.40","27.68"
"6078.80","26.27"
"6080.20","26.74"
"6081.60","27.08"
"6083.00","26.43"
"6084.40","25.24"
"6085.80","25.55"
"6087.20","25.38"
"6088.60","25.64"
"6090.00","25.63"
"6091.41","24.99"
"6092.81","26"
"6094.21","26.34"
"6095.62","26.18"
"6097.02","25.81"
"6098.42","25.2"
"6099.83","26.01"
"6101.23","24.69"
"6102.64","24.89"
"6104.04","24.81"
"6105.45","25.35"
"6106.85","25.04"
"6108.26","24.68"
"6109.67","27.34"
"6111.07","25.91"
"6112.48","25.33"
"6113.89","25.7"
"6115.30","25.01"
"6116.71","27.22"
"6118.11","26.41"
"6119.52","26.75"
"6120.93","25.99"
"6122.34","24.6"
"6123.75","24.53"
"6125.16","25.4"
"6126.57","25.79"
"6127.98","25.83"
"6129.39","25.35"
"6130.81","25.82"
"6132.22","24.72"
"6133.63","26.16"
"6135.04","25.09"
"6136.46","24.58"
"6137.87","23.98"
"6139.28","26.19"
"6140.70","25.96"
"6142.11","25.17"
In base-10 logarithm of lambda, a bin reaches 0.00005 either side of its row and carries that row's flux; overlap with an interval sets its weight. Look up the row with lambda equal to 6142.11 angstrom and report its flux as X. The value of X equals 25.17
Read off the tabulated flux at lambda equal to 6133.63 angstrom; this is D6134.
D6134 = 26.16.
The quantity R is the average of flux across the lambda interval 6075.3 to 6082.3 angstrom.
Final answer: 26.9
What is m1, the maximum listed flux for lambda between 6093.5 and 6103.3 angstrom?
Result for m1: 26.34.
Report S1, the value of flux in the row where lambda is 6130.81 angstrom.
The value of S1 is 25.82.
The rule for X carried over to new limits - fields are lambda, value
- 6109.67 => 27.34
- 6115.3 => 25.01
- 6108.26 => 24.68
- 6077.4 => 27.68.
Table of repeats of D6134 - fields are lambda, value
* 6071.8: 26.87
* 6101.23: 24.69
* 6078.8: 26.27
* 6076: 26.85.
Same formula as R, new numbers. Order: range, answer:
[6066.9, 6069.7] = 26.5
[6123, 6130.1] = 25.4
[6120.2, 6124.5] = 25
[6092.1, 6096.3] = 26.2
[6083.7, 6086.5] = 25.4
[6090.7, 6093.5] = 25.4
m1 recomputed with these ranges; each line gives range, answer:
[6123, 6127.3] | 25.79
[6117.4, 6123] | 26.75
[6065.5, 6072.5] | 27.47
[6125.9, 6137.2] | 26.16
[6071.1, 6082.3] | 27.82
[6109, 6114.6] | 27.34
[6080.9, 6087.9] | 27.08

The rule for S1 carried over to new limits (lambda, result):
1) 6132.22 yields 24.72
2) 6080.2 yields 26.74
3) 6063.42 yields 25.43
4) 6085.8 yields 25.55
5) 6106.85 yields 25.04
